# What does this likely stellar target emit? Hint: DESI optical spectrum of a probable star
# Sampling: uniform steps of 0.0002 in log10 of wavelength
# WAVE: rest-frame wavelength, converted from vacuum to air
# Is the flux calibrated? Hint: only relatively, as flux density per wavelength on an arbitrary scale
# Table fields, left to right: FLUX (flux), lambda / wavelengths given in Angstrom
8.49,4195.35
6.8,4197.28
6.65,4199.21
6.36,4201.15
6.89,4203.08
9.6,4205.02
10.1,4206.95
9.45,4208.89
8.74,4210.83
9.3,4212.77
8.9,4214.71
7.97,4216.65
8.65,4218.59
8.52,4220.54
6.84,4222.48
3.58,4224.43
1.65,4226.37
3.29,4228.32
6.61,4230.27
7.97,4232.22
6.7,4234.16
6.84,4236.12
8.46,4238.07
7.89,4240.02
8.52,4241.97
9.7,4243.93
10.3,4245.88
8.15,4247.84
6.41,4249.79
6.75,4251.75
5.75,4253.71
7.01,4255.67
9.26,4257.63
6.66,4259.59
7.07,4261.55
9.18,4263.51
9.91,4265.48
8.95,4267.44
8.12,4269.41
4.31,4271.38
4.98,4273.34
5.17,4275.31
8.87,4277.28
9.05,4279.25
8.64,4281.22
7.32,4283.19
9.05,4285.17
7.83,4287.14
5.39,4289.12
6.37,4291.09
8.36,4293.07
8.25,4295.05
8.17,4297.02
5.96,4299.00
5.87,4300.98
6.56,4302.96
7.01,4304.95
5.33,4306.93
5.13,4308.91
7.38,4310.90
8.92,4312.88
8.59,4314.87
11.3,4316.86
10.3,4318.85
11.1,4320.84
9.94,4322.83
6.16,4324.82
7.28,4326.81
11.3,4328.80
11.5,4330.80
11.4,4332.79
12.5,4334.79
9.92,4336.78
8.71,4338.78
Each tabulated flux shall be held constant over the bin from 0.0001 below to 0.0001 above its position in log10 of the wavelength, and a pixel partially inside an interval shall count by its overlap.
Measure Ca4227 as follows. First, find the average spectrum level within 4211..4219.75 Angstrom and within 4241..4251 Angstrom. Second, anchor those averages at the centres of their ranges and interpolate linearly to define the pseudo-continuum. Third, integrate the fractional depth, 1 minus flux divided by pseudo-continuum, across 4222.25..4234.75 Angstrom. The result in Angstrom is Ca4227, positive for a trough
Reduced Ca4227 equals 5.1 Angstrom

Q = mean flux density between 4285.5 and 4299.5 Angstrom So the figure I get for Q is 7.32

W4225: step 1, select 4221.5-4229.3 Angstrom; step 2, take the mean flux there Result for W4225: 3.85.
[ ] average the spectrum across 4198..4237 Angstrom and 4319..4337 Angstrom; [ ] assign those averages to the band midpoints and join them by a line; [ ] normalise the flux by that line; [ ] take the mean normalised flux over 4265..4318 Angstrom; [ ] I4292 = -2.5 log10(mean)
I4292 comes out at 0.23 mag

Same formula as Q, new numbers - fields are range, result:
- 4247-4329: 7.66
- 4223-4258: 6.9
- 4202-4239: 7.36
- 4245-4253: 7.8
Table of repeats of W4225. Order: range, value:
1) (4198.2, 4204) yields 6.64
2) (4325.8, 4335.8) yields 10.8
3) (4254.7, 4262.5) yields 7.51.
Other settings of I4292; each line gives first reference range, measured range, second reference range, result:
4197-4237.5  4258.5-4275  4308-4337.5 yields 0.14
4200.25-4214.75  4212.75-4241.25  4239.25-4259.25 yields 0.22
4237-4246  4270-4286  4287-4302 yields 0.05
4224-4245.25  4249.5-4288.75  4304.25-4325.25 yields -0.02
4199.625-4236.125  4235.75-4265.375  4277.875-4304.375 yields -0.08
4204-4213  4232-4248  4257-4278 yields 0.01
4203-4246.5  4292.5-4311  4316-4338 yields 0.38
